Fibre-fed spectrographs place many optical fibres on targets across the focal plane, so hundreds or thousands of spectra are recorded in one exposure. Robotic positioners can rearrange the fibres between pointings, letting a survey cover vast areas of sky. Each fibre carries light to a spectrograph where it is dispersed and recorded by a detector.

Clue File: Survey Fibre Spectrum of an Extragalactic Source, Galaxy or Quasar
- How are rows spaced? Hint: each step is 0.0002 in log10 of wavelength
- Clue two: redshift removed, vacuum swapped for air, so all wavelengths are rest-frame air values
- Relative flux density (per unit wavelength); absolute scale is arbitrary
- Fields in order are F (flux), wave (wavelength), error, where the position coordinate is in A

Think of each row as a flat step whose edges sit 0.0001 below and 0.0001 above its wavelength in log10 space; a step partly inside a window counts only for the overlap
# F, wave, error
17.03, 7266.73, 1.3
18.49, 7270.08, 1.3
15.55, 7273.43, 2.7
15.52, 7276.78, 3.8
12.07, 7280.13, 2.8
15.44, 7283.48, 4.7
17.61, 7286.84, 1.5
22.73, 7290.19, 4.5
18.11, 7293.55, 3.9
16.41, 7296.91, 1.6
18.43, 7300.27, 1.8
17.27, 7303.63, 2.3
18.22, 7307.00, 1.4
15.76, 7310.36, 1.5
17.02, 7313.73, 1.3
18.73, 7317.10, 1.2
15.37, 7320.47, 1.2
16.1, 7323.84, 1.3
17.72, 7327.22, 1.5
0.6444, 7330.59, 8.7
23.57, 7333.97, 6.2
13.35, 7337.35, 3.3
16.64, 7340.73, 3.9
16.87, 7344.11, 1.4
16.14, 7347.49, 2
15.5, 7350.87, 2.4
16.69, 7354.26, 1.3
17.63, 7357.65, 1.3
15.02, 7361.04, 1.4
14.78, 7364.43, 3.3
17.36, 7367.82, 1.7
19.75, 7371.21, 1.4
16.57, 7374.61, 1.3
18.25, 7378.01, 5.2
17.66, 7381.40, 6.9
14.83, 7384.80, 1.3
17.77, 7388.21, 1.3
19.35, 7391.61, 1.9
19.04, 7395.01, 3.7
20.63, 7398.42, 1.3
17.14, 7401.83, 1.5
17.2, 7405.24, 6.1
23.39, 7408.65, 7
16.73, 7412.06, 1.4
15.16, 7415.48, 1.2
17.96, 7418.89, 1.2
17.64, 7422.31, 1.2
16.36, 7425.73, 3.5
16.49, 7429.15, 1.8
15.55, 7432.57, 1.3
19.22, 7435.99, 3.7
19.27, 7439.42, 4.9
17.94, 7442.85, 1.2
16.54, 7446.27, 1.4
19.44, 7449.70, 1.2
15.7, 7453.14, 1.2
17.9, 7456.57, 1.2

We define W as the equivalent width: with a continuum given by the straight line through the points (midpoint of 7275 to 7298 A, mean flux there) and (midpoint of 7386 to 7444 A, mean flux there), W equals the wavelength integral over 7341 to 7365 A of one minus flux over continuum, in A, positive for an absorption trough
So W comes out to 1.75 A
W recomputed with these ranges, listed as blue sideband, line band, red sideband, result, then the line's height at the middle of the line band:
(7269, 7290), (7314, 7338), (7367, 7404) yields 2.5 A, 17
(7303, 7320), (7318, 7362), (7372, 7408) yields 5.0 A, 17.5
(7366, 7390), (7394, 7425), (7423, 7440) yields -1.6 A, 17.3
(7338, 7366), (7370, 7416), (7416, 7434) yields -4.9 A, 16.4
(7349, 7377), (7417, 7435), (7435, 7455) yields 0.8 A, 17.7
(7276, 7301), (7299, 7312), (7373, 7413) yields -0.1 A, 17.2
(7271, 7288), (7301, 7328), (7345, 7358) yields -2.1 A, 15.8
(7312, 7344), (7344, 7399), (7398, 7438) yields -2.1 A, 16.6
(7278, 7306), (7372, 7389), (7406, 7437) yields 0.3 A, 17.5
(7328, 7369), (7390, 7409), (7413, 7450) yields -3.0 A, 16.6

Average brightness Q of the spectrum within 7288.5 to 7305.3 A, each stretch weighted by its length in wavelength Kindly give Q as 18.6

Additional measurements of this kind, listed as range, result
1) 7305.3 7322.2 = 17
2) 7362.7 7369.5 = 16.1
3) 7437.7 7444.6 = 18.6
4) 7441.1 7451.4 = 18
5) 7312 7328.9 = 17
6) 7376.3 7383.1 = 18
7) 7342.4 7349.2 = 16.5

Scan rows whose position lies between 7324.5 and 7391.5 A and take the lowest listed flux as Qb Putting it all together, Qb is 0.6444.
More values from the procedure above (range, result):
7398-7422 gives 15.16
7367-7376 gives 16.57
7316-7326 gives 15.37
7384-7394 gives 14.83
